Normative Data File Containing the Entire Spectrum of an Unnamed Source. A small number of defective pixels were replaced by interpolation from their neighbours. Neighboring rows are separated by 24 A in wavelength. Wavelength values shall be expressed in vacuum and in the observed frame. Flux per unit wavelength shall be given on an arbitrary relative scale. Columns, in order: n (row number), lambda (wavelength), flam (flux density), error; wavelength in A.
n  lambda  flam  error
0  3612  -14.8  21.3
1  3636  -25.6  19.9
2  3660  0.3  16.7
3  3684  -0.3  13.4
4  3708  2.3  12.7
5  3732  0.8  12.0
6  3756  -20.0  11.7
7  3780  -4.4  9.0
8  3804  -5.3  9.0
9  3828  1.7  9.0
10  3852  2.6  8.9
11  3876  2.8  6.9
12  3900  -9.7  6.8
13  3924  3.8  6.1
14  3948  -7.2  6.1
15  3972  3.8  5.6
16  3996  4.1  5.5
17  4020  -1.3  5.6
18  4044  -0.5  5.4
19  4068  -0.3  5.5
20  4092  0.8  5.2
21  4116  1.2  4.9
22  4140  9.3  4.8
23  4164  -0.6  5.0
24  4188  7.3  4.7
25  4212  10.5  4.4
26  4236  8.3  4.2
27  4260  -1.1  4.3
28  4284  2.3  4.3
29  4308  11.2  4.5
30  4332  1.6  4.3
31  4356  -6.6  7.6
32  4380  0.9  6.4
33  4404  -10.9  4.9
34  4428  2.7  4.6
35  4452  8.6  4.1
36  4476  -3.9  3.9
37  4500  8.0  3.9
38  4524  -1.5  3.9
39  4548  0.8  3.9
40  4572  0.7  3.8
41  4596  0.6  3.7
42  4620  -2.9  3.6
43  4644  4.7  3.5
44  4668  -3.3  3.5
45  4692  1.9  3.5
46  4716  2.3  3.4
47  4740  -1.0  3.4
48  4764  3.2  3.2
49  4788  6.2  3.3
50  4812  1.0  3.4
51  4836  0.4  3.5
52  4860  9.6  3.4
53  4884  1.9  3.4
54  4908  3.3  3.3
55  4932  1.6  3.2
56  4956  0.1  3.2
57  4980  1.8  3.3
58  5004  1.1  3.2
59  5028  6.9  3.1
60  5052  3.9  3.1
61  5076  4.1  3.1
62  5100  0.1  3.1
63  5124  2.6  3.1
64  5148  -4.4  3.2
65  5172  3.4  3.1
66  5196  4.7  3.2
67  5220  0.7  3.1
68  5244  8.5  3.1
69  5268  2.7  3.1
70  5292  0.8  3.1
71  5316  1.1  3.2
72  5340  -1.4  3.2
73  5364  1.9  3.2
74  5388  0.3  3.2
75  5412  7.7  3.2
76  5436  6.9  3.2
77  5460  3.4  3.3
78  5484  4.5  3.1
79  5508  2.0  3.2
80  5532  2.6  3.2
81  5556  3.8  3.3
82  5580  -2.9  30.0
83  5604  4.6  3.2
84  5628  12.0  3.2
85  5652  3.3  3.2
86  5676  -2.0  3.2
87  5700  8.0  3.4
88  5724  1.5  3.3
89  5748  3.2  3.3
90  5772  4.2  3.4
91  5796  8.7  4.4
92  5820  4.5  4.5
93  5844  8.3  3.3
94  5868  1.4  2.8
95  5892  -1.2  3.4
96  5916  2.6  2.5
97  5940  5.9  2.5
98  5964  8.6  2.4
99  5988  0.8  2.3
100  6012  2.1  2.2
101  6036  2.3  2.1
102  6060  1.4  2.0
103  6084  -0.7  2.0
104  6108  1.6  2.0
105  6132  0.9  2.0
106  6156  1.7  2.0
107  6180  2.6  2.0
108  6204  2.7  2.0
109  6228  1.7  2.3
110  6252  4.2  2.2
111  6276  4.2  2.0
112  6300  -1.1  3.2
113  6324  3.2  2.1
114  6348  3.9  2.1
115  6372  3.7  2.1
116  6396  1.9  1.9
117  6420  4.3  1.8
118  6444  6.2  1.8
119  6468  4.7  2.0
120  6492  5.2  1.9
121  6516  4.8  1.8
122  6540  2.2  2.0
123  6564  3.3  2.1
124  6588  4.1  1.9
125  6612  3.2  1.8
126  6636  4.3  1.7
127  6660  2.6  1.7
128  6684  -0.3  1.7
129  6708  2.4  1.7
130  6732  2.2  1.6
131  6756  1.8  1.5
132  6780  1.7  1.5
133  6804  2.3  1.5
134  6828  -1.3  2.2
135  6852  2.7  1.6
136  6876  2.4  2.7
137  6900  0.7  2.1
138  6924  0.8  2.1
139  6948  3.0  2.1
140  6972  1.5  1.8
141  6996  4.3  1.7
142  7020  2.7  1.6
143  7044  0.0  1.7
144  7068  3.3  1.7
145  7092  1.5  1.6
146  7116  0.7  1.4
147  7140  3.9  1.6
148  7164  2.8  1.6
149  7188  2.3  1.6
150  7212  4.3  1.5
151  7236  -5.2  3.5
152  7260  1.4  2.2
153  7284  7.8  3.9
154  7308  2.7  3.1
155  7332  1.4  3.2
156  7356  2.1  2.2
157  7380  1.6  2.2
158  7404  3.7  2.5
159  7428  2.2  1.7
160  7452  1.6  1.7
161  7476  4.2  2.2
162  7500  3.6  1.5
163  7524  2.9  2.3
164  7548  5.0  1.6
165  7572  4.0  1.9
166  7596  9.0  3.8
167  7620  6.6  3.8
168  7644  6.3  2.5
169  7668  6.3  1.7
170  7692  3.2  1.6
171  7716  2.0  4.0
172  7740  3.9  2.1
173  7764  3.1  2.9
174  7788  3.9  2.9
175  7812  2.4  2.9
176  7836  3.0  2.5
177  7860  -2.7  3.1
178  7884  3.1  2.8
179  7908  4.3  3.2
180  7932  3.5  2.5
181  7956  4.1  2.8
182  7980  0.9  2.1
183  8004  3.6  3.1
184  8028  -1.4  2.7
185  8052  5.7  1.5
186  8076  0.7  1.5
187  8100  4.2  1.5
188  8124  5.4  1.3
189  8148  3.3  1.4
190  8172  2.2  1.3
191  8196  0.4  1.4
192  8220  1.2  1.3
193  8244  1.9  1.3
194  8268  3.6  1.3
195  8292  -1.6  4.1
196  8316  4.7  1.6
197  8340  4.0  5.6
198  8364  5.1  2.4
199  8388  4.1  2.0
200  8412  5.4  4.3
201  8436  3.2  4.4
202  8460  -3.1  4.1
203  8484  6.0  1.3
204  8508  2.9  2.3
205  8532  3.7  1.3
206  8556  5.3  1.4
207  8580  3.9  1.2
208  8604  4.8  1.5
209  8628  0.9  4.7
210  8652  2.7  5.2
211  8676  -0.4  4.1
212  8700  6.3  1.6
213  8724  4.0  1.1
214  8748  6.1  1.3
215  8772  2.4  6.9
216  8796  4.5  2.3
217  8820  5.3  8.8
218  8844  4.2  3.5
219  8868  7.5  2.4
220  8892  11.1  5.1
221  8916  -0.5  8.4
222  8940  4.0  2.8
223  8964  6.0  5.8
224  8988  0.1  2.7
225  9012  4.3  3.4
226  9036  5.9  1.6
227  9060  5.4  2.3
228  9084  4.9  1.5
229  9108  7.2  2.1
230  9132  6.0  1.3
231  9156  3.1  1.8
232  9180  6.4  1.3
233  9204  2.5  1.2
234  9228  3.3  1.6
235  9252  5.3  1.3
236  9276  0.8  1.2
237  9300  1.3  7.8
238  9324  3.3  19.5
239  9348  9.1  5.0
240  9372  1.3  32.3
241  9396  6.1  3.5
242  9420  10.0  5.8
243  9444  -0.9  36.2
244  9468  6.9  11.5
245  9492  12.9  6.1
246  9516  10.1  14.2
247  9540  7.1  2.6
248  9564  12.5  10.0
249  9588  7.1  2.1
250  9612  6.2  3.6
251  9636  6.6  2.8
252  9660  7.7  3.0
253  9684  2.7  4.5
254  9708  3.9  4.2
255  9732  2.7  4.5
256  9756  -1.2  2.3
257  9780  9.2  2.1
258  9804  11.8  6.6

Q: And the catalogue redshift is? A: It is 1.259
